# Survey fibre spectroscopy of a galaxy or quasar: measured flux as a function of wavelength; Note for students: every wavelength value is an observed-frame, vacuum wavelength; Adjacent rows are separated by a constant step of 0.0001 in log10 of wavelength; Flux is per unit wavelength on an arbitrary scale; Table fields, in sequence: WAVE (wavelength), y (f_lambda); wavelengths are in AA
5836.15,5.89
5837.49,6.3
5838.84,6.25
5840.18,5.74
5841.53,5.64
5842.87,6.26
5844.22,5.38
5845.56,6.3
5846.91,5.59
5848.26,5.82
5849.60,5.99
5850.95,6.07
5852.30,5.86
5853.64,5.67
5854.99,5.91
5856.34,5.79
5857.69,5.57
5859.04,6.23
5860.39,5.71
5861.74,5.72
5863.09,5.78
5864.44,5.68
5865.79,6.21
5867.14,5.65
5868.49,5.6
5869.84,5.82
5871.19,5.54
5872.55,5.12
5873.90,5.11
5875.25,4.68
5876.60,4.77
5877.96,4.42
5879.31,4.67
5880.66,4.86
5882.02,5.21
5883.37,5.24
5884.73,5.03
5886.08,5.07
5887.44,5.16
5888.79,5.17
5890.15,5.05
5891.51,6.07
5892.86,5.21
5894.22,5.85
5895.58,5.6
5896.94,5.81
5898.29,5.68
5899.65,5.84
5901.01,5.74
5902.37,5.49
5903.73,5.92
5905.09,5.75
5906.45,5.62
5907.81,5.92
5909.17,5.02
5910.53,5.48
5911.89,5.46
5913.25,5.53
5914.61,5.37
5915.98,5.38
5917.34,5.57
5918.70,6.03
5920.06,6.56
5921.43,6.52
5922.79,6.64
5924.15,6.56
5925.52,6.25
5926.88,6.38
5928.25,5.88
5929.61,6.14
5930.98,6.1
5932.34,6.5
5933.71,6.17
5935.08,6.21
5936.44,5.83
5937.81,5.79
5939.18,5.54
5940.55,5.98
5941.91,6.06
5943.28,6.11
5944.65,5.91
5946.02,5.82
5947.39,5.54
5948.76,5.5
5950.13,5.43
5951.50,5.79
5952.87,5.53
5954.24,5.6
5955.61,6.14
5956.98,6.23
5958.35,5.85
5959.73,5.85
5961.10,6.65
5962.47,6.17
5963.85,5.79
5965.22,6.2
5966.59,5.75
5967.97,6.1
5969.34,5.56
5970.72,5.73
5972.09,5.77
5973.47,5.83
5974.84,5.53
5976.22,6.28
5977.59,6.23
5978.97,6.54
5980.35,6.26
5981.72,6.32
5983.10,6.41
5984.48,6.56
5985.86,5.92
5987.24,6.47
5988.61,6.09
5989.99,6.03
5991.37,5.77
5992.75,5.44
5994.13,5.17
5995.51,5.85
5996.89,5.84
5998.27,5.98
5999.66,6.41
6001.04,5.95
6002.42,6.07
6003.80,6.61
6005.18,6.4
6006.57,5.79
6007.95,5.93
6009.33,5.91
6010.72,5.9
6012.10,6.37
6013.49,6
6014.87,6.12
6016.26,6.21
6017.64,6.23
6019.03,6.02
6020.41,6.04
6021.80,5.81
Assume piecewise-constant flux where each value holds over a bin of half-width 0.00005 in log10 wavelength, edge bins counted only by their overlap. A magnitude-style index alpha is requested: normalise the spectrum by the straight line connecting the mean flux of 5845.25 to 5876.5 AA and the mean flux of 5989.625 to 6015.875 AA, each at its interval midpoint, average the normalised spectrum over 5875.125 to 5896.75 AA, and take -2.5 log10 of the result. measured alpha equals 0.12 mag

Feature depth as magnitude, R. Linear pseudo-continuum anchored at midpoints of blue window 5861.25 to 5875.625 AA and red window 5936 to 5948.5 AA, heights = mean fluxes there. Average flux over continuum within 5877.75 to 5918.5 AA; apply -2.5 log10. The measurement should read 0.05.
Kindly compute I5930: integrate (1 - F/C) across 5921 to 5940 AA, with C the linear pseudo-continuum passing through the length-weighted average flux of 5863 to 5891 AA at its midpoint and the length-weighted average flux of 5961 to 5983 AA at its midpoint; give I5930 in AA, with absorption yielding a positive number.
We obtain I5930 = -1.65 AA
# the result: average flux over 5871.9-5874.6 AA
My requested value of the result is 5.12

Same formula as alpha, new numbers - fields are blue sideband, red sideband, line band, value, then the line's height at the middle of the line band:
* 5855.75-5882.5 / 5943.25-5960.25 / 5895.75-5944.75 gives -0.05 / 5.64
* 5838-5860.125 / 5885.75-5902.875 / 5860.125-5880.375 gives 0.07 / 5.71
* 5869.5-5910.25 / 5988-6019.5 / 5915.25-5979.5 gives -0.06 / 5.68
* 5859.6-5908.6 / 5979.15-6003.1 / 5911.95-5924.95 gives -0.07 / 5.63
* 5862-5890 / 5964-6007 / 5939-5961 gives -0.01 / 5.77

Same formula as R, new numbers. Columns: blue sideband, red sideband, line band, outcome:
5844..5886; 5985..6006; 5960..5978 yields -0.011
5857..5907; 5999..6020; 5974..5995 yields -0.013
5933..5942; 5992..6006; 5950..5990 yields -0.014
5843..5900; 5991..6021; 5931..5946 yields -0.046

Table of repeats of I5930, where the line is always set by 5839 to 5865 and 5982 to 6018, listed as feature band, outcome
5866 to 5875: 0.60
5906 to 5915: 0.66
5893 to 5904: 0.37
